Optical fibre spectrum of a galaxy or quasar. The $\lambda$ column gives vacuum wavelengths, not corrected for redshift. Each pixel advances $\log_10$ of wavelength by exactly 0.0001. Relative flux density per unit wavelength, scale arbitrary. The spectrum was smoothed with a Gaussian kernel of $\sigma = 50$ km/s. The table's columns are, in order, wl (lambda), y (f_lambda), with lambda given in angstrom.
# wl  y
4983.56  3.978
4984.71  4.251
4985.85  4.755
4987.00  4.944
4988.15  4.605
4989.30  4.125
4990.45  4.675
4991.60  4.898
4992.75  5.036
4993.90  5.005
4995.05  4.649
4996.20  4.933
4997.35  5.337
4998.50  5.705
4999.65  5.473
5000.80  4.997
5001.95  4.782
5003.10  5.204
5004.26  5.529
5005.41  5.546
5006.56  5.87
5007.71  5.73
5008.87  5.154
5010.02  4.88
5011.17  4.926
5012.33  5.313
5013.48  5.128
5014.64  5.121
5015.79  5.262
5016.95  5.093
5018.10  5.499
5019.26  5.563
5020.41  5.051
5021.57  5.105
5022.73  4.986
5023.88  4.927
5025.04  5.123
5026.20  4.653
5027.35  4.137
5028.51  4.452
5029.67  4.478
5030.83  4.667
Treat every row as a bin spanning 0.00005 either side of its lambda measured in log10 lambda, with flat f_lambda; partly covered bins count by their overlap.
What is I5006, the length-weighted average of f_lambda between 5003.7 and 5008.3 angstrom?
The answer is 5.67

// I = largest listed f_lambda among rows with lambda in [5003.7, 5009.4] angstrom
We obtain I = 5.87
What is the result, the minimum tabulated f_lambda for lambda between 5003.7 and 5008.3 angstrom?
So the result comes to 5.529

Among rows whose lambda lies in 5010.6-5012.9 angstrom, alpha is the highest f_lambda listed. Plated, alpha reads 5.313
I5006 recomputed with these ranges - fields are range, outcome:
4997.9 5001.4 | 5.39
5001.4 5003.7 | 4.99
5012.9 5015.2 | 5.12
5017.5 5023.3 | 5.24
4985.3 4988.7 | 4.76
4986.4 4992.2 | 4.65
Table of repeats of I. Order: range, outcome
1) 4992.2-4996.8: 5.036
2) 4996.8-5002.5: 5.705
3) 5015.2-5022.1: 5.563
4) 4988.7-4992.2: 4.898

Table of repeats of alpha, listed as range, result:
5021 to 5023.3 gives 5.105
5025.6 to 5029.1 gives 4.653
